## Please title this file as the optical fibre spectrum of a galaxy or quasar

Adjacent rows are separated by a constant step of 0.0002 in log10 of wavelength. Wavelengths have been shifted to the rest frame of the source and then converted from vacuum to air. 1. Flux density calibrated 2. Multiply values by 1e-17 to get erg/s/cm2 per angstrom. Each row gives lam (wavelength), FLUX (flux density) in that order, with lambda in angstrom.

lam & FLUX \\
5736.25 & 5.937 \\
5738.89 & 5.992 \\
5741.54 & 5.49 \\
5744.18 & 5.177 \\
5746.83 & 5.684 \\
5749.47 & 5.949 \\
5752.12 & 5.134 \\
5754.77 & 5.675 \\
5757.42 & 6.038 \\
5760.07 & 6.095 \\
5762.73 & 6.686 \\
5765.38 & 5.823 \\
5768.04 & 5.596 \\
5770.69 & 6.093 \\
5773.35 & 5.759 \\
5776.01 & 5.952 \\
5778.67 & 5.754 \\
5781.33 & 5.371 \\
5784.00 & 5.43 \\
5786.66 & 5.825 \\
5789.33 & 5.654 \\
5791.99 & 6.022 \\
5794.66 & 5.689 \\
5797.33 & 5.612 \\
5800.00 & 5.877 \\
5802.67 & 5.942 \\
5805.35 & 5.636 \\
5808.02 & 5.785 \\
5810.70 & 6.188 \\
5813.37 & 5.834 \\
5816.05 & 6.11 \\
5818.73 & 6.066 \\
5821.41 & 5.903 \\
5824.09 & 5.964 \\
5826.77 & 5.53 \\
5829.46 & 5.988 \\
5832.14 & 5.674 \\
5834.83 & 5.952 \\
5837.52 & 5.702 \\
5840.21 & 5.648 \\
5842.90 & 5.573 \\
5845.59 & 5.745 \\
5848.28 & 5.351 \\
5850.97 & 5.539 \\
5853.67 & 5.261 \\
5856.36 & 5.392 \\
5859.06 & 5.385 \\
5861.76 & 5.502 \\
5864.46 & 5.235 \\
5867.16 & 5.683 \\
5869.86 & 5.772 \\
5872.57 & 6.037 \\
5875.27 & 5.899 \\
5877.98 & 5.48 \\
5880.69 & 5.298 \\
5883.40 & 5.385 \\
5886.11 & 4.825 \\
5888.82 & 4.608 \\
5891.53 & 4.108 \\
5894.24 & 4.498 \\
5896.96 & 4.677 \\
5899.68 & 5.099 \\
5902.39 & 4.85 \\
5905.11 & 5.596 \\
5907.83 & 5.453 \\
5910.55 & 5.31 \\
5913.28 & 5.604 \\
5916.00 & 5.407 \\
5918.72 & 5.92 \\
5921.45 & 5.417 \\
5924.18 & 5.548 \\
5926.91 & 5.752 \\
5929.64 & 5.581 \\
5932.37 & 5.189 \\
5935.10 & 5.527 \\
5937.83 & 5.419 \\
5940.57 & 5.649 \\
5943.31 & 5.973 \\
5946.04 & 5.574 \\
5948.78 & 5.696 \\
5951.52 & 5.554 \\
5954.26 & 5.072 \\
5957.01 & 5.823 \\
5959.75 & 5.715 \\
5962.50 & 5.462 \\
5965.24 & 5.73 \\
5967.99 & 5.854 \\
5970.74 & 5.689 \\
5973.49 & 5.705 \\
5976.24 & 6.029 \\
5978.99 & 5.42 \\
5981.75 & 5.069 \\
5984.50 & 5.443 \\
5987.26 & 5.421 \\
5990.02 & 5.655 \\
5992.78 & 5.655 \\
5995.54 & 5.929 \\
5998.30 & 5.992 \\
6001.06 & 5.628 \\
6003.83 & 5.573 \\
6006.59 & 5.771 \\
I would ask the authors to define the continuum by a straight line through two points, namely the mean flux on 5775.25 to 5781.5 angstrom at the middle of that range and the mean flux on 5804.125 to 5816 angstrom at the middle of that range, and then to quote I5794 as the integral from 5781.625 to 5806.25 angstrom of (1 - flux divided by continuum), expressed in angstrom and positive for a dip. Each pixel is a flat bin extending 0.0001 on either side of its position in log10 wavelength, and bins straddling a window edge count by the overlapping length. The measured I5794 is 0.3 angstrom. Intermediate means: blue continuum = 5.73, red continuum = 5.89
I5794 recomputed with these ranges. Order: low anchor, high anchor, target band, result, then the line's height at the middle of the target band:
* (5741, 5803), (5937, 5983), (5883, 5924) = 3.9 angstrom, 5.66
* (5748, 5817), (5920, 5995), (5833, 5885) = 1.4 angstrom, 5.72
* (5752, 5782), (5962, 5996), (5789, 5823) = -0.3 angstrom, 5.82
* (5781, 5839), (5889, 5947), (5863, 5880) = -0.4 angstrom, 5.54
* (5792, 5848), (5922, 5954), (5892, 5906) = 1.9 angstrom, 5.65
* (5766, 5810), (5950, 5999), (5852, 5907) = 4.4 angstrom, 5.69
